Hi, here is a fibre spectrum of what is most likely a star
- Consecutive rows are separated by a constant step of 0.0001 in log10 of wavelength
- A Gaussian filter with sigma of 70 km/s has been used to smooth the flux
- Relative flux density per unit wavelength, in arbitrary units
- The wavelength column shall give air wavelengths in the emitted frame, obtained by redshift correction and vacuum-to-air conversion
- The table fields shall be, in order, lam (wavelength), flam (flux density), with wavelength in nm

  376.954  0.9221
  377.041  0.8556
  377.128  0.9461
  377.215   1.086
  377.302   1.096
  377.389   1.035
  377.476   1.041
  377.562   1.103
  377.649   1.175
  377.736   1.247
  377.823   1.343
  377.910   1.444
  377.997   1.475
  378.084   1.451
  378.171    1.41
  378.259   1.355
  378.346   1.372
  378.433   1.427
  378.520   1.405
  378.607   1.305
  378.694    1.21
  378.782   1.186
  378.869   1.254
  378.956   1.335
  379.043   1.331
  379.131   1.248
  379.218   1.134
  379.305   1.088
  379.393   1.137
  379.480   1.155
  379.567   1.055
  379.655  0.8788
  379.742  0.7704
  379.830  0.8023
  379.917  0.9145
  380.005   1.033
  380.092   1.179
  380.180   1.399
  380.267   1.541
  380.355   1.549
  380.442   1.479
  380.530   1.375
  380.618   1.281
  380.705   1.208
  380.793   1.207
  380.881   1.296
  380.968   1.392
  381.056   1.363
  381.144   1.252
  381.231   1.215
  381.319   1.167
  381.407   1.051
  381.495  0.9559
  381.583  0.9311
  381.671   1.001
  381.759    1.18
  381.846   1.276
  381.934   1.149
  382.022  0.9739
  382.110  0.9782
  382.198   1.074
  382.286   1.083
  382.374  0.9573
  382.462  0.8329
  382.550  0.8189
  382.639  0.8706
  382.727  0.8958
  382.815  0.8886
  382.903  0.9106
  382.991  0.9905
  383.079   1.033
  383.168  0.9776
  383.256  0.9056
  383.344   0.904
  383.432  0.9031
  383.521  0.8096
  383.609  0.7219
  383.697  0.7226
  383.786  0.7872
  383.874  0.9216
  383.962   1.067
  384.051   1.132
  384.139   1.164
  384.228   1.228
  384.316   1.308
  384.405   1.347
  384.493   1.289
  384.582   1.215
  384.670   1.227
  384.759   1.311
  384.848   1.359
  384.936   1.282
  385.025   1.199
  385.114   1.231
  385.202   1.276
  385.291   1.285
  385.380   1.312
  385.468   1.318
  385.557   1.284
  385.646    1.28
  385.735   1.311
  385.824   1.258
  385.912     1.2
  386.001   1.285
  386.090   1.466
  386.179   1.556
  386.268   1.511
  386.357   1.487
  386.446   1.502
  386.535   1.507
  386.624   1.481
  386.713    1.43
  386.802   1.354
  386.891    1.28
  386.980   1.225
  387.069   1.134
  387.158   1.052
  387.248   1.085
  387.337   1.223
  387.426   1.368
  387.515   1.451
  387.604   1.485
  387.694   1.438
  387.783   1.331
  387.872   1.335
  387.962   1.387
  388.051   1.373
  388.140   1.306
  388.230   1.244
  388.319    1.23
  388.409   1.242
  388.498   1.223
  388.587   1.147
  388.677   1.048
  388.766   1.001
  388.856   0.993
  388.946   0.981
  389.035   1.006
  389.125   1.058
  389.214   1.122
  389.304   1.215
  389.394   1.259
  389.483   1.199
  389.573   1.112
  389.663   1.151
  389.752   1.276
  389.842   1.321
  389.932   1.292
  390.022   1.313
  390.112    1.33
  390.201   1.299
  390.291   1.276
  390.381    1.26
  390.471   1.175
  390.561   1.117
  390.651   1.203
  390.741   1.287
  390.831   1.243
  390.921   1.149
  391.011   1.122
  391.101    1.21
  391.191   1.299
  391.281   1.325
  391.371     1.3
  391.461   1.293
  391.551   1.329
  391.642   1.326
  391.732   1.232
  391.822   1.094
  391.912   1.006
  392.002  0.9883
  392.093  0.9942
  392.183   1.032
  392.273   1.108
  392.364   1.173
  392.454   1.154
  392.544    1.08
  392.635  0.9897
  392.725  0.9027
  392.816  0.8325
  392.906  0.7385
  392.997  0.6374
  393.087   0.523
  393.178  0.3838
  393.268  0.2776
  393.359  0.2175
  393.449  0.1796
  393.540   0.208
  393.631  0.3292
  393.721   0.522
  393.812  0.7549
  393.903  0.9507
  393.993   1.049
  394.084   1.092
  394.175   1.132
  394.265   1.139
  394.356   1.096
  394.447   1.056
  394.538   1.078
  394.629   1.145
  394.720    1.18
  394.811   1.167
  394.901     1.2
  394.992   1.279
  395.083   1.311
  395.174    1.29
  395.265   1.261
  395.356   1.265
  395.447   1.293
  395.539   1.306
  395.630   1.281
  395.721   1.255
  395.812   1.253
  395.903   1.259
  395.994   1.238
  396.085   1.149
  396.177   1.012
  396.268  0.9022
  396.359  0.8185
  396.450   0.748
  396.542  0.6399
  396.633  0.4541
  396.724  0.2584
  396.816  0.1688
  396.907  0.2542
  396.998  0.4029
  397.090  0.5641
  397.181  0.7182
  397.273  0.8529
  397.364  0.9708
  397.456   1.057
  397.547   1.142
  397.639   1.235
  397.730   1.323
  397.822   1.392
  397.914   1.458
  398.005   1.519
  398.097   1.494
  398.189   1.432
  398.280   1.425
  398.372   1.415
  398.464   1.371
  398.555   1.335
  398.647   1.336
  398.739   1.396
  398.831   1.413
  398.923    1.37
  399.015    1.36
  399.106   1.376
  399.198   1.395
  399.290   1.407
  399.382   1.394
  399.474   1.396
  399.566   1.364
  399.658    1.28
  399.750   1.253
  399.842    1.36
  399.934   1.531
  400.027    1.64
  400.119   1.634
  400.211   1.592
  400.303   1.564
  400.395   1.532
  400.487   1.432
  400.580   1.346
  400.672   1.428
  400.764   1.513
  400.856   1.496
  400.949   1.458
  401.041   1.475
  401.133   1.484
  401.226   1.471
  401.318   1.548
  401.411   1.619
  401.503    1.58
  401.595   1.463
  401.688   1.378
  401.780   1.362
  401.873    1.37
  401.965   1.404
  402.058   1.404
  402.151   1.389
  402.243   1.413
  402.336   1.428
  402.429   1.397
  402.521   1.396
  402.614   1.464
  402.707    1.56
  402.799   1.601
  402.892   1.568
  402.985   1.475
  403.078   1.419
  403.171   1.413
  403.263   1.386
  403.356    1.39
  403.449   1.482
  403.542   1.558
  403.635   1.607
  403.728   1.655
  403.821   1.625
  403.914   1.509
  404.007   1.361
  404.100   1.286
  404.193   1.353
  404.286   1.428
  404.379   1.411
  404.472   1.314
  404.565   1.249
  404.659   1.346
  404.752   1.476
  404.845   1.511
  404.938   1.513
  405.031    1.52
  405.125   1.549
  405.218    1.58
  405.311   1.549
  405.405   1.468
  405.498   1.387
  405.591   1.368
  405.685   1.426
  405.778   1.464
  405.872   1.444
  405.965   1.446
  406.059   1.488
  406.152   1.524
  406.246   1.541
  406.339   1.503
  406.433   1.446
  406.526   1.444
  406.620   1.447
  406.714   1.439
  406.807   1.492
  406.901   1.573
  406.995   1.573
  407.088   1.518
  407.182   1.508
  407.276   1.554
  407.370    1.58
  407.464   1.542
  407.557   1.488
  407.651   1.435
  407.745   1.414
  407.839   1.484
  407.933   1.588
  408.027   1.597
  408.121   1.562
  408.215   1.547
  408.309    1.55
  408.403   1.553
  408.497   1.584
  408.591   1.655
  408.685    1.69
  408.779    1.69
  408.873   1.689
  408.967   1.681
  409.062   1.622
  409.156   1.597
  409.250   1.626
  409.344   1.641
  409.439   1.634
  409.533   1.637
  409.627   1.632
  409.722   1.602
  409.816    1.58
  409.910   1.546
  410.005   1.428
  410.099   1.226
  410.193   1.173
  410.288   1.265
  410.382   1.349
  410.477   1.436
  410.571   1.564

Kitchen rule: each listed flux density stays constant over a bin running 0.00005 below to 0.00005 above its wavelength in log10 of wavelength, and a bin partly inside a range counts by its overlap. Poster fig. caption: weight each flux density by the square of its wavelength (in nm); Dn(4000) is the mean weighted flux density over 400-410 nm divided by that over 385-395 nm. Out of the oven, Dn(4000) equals 1.43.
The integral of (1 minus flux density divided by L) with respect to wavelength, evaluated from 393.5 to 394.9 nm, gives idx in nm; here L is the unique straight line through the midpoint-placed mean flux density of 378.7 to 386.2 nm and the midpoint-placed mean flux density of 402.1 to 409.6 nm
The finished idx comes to 0.41 nm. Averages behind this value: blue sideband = 1.14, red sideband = 1.5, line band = 0.939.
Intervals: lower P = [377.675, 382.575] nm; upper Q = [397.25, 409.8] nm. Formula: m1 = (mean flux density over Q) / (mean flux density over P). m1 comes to 1.23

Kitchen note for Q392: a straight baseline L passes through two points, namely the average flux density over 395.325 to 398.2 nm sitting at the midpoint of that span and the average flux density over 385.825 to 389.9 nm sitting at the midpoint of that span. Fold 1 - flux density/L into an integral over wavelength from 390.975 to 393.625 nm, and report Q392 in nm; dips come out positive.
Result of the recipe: 0.515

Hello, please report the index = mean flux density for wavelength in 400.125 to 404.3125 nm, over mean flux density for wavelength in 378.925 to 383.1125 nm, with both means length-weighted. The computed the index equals 1.3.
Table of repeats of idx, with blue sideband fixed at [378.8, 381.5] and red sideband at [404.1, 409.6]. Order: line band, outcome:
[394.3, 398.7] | 0.97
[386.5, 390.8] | 0.19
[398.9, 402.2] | -0.01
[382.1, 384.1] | 0.51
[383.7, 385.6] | 0.07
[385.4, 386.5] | -0.09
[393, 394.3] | 0.71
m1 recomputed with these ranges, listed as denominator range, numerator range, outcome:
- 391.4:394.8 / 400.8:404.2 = 1.63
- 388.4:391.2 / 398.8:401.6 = 1.23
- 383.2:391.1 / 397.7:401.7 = 1.18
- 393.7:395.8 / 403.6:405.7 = 1.27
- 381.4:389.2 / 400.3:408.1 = 1.26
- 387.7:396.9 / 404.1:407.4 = 1.39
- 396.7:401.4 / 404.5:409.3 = 1.18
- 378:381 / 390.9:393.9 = 0.72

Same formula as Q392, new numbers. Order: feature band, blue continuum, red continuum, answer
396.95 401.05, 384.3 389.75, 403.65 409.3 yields 0.26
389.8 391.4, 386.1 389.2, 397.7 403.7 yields 0.08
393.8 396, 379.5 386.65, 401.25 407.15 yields 0.25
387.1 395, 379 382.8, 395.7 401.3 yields 0.61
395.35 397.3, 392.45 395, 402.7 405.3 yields 0.23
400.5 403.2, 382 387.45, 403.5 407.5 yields -0.07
